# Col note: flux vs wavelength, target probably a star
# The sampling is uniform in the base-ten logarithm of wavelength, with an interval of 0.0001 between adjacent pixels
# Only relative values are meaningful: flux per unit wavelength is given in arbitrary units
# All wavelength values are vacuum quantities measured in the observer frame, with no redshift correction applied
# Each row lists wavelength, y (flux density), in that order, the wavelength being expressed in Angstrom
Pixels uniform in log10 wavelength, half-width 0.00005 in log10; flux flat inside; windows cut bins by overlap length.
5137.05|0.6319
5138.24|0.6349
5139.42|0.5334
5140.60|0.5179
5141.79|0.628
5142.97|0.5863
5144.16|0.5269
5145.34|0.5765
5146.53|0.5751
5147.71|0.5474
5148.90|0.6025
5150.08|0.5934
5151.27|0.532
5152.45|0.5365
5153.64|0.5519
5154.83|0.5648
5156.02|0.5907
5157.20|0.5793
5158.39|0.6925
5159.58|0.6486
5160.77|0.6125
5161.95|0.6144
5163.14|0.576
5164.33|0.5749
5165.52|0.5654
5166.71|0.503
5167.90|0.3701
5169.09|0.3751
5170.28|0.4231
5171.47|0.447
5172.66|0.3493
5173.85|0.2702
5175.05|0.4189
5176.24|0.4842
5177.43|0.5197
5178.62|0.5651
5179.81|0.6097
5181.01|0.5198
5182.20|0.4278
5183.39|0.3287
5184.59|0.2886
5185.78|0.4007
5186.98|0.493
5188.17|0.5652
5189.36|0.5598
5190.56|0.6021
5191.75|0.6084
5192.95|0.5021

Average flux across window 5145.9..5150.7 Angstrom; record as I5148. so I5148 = 0.579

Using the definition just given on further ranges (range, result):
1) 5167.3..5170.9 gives 0.39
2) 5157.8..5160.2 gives 0.669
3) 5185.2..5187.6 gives 0.448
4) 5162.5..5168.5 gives 0.518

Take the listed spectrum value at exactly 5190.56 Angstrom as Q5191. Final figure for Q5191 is 0.6021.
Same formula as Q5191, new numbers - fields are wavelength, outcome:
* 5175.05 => 0.4189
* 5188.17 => 0.5652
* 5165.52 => 0.5654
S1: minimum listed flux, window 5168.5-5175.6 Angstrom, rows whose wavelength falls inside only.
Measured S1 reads 0.2702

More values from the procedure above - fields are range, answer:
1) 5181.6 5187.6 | 0.2886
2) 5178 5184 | 0.3287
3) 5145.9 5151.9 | 0.532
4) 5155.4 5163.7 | 0.576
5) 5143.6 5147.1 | 0.5269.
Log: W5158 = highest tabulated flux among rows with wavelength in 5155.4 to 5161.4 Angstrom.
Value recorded 0.6925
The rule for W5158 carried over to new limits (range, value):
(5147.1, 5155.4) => 0.6025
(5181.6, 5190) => 0.5652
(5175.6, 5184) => 0.6097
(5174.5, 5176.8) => 0.4842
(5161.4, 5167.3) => 0.6144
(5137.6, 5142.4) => 0.6349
